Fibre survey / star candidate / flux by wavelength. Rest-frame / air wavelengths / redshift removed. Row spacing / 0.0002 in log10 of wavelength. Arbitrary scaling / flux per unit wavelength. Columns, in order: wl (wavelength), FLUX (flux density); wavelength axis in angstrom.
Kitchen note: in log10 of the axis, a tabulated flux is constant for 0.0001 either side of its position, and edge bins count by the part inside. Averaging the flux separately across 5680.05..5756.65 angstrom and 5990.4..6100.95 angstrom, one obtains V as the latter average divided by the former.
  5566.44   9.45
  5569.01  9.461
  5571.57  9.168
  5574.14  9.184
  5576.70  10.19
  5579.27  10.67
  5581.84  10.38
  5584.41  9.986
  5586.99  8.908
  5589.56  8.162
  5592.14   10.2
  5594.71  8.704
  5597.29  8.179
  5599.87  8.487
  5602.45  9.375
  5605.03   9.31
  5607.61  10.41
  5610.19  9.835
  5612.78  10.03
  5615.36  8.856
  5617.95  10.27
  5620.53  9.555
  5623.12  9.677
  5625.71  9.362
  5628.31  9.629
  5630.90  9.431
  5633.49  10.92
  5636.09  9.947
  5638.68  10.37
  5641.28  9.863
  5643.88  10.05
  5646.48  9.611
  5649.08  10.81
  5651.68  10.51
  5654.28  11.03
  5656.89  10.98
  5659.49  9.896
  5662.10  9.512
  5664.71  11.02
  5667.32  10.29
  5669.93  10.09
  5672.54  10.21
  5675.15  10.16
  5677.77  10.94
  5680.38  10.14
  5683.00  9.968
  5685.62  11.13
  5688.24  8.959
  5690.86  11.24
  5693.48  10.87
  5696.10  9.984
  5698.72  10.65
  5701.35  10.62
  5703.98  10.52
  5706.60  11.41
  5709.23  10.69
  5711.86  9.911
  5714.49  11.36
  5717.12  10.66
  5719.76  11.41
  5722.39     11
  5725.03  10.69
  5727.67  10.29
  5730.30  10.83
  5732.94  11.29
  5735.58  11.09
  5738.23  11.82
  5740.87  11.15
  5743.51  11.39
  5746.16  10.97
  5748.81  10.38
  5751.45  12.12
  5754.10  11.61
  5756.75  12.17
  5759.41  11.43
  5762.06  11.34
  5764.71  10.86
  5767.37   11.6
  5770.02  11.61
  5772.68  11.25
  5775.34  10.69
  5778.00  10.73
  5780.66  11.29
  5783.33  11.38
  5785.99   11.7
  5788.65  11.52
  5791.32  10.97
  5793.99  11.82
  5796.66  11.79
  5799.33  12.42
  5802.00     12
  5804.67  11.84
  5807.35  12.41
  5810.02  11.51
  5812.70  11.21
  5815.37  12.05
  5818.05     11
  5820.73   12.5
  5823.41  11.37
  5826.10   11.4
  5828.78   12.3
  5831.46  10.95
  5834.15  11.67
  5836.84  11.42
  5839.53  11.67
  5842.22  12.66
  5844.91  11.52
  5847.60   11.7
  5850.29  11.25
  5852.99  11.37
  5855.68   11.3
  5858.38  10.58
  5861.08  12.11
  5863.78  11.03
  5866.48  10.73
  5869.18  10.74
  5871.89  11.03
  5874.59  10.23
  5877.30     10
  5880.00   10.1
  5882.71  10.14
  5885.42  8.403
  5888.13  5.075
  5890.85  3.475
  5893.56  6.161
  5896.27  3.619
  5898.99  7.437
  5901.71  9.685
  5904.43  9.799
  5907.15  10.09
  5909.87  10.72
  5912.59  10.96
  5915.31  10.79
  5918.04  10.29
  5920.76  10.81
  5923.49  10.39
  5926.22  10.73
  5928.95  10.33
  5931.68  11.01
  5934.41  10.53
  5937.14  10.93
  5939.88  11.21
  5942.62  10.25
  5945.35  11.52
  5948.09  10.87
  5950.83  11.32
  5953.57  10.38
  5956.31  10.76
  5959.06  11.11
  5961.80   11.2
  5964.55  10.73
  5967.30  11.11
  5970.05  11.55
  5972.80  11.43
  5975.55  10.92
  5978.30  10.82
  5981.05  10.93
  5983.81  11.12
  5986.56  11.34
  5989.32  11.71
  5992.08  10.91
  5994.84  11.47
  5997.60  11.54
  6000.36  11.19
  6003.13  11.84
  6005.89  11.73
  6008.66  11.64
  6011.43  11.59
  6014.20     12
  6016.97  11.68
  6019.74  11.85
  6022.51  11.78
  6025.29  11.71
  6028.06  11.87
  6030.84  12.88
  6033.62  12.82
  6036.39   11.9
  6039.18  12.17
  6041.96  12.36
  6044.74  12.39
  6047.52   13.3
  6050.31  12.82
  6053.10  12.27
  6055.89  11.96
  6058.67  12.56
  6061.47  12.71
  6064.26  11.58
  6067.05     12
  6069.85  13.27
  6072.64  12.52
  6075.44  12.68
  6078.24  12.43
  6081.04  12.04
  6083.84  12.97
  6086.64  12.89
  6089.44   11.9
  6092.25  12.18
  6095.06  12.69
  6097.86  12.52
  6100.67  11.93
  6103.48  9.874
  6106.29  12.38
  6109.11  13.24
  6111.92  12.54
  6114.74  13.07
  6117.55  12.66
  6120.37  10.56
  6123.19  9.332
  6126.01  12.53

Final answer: 1.1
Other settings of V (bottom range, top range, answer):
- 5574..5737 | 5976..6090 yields 1.18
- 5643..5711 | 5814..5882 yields 1.08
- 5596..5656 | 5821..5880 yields 1.15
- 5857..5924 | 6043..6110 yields 1.32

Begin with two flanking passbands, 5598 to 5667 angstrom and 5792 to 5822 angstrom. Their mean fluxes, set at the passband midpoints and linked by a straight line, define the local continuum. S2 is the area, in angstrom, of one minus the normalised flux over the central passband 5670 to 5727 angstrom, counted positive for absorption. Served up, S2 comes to 0.4 angstrom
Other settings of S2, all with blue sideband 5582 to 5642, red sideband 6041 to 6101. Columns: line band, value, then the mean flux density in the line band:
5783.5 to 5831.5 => -4.1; 11.7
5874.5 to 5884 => 1.0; 10.1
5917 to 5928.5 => 1.0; 10.5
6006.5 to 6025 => 0.6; 11.7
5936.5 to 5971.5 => 2.2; 11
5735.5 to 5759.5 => -2.3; 11.4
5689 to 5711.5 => -1.2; 10.7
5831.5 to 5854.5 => -1.2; 11.6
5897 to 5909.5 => 2.5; 9.08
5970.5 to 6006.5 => 1.9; 11.3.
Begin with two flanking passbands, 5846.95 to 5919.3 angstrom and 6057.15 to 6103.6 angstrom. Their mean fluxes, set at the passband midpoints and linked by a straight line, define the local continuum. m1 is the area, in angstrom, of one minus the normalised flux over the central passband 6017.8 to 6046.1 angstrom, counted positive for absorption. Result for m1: -1.2 angstrom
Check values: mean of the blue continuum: 9.56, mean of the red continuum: 12.3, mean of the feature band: 12.2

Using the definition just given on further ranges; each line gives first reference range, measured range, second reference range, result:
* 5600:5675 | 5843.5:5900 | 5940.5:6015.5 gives 7.3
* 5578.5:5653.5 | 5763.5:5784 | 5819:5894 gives -1.9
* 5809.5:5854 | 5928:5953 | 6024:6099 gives 2.3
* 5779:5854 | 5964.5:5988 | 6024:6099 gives 2.0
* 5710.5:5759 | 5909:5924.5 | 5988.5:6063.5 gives 1.4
